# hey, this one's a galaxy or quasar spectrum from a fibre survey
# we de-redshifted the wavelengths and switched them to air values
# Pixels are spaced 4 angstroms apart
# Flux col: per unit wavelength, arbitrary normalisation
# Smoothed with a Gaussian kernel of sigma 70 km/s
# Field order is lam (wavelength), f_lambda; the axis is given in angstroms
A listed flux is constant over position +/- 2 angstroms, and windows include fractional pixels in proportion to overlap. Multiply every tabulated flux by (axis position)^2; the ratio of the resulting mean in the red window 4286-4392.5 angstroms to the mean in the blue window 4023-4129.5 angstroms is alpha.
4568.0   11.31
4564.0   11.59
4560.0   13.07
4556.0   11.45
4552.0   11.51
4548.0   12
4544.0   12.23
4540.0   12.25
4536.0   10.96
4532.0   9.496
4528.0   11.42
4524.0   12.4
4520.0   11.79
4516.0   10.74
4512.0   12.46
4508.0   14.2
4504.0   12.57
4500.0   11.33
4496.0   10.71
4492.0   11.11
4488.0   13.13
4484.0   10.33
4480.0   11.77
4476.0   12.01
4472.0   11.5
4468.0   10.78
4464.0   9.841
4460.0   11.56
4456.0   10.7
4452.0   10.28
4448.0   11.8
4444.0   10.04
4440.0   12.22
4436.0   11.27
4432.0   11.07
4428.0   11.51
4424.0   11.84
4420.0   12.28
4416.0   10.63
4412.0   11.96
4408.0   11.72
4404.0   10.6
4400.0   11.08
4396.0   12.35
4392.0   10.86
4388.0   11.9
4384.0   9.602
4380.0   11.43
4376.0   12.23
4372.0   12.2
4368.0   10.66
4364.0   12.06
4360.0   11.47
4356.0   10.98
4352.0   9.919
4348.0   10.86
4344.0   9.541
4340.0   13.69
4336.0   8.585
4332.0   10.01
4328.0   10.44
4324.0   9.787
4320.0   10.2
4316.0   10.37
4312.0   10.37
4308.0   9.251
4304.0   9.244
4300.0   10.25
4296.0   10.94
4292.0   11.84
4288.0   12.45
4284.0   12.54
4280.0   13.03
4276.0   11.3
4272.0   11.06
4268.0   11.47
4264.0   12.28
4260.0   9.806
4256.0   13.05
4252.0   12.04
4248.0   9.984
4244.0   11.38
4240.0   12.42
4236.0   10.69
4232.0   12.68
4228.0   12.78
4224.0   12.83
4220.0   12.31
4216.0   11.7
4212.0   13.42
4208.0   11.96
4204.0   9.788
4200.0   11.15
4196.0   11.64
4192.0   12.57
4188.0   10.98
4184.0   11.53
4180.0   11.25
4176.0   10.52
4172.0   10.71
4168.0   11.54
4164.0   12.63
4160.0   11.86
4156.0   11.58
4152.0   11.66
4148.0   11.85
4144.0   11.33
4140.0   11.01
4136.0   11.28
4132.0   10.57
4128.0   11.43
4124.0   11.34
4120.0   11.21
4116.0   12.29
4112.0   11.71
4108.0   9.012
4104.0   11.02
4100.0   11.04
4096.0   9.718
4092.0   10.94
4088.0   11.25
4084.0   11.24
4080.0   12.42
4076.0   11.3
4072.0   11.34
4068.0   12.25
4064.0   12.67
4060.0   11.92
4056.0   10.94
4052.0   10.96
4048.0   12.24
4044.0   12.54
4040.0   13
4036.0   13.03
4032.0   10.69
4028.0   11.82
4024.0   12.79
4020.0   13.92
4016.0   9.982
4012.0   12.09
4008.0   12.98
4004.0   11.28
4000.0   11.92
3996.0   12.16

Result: 1.06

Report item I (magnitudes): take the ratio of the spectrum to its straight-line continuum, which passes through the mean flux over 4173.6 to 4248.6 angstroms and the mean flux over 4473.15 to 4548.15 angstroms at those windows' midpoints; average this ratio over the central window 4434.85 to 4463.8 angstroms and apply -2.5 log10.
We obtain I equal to 0.064 mag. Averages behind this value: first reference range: 11.7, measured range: 11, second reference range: 11.7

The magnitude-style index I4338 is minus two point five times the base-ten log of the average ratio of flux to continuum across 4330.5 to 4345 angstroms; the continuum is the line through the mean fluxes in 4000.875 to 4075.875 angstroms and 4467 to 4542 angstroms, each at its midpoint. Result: 0.12 mag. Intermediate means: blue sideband 12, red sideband 11.6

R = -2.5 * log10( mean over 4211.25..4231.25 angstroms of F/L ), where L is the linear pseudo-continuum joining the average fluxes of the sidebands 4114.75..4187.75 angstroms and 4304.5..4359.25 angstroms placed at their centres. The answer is -0.15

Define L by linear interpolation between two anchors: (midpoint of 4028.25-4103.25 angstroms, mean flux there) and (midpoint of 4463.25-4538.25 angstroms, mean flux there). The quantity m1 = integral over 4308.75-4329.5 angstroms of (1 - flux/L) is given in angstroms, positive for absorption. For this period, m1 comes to 2.5 angstroms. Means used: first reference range 11.6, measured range 10.2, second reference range 11.5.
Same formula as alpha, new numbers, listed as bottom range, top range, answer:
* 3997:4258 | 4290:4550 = 1.10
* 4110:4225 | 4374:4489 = 1.11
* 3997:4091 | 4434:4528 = 1.18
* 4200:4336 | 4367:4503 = 1.08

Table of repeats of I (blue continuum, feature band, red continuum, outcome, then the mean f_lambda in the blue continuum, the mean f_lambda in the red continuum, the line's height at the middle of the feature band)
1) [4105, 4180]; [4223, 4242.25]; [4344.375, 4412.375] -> -0.09 mag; 11.3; 11.2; 11.3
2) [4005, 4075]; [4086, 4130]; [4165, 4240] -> 0.09 mag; 12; 11.7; 11.9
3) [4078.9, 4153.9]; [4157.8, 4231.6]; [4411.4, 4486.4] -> -0.05 mag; 11.2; 11.2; 11.2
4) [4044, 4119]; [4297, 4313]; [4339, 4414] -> 0.15 mag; 11.4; 11.3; 11.3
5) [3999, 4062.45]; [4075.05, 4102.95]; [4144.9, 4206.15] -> 0.06 mag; 12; 11.4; 11.8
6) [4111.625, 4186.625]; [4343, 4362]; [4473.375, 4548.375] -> 0.10 mag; 11.4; 11.7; 11.6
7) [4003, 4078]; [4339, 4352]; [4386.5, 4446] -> 0.05 mag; 12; 11.4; 11.5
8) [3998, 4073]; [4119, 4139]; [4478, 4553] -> 0.08 mag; 12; 11.7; 12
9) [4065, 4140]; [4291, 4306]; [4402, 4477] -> 0.07 mag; 11.2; 11.2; 11.2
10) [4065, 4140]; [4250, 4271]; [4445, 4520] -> -0.04 mag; 11.2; 11.5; 11.3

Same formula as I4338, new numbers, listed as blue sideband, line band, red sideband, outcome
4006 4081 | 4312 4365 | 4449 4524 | 0.11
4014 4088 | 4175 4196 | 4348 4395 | 0.02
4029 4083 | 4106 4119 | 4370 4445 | 0.08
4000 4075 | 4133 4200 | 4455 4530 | 0.04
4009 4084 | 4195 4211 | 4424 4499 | 0.04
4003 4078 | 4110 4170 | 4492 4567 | 0.04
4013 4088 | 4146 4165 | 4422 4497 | -0.01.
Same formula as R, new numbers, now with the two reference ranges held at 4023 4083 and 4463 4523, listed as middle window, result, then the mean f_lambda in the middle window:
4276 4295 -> -0.04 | 12.3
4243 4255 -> 0.05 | 11.3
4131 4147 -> 0.07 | 11.1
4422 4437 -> 0.03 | 11.4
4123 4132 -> 0.07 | 11.2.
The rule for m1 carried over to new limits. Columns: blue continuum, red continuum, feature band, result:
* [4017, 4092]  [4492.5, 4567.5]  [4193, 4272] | 0.92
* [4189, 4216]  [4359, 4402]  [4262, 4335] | 4.22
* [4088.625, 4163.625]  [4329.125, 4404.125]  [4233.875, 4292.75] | -3.03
